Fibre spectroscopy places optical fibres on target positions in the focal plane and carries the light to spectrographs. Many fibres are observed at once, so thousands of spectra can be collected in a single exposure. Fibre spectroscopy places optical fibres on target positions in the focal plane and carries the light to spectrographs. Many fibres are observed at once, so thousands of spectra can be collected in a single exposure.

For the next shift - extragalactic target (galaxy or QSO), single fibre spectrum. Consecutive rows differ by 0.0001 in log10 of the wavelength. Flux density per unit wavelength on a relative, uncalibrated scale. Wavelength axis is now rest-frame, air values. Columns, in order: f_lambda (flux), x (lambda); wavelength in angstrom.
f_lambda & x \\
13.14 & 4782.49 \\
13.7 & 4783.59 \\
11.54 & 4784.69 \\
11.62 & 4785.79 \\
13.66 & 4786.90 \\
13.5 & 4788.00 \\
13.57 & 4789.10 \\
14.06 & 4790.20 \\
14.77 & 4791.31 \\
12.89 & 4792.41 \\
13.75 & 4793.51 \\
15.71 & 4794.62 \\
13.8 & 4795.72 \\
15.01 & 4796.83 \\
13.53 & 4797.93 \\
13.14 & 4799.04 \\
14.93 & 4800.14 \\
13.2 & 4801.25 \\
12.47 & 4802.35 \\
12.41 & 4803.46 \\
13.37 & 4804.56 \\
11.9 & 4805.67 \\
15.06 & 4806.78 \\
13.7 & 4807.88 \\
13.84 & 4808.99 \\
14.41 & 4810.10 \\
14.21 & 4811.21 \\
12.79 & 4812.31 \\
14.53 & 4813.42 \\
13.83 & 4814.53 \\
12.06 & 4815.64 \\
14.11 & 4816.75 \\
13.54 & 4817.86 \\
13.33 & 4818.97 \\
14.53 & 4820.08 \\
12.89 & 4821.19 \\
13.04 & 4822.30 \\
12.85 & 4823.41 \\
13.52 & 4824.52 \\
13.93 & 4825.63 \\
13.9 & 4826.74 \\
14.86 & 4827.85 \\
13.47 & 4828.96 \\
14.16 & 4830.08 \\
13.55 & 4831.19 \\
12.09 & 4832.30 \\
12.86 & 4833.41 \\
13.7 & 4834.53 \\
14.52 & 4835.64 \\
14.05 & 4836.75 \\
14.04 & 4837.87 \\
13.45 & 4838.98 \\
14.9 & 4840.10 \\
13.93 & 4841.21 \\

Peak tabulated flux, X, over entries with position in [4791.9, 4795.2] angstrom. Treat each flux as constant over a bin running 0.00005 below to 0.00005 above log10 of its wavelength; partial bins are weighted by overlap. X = 15.71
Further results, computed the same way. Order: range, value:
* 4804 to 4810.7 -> 15.06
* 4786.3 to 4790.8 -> 14.06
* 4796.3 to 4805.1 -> 15.01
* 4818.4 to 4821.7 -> 14.53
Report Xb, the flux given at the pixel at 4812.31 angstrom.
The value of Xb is 12.79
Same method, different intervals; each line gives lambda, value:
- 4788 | 13.5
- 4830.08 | 14.16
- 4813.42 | 14.53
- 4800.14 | 14.93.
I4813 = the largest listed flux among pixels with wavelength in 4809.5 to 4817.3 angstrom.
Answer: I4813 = 14.53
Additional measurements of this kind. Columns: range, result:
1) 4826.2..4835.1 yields 14.86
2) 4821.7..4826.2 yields 13.93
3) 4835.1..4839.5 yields 14.52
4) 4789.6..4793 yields 14.77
